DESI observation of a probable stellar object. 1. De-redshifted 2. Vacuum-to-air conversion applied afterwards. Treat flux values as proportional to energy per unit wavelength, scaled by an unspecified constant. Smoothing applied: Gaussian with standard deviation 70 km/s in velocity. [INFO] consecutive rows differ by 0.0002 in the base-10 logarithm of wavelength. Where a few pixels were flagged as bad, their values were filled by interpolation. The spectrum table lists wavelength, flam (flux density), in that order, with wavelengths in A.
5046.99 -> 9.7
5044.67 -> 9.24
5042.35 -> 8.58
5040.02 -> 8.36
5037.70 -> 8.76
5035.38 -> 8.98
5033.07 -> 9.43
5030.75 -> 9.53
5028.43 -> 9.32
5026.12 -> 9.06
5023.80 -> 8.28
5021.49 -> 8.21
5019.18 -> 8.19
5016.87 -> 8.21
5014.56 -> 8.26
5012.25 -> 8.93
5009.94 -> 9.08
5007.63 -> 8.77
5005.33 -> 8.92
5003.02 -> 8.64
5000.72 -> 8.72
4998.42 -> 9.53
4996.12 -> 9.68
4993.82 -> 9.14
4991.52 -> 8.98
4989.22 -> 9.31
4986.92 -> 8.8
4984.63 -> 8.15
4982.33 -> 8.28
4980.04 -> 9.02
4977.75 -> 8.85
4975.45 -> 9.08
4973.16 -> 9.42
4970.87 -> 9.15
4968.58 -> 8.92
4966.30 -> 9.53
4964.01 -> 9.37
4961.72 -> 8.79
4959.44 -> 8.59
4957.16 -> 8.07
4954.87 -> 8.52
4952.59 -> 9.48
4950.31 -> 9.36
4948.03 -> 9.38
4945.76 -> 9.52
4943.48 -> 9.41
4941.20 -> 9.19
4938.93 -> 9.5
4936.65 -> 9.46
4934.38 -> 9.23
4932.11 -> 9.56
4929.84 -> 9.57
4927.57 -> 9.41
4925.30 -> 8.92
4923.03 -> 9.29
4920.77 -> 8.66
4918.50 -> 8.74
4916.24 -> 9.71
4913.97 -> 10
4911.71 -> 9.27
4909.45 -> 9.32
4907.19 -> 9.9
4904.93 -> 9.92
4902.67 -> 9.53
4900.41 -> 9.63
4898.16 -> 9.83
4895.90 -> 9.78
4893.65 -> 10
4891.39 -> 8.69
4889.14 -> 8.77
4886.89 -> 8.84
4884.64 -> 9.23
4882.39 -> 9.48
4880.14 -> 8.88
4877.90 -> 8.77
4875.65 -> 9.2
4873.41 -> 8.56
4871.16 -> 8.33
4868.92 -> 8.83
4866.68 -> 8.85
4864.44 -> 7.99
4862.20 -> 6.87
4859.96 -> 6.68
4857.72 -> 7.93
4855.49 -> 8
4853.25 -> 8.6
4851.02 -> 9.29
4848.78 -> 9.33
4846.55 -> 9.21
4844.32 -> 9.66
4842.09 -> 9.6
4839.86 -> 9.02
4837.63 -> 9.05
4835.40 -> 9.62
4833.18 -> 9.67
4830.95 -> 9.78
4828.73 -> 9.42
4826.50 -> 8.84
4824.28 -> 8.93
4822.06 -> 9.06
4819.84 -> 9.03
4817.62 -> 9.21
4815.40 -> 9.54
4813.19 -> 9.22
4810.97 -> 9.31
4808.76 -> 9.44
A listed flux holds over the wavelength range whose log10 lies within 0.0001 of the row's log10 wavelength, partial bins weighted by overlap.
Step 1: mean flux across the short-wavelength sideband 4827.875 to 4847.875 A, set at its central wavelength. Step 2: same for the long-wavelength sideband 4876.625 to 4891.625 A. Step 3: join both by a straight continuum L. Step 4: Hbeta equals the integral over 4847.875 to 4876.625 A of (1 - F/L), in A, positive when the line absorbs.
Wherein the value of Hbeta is 2.7 A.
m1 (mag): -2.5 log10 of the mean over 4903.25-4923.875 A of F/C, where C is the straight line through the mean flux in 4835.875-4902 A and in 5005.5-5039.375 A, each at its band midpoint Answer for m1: -0.07 mag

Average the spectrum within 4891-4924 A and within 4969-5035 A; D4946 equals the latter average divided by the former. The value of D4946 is 0.9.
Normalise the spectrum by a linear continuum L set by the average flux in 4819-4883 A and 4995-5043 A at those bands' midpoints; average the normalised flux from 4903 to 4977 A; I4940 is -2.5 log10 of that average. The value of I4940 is -0.051 mag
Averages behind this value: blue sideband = 8.84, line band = 9.26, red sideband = 8.83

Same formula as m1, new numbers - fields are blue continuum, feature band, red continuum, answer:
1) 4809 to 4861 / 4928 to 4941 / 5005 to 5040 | -0.063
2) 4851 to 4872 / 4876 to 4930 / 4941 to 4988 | -0.109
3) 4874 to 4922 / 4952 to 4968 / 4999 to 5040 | 0.020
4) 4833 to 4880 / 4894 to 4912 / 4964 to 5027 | -0.109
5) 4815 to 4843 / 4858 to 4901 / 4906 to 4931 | 0.065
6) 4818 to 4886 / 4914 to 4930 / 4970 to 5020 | -0.042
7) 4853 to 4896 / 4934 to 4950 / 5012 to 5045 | -0.089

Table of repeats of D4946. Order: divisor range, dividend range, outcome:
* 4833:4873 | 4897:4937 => 1.09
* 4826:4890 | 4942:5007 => 1.02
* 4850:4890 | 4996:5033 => 1.04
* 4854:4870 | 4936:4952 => 1.19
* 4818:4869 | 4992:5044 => 1.00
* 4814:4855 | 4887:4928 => 1.02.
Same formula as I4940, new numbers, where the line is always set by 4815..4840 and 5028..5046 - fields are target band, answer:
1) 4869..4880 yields 0.06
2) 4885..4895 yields 0.01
